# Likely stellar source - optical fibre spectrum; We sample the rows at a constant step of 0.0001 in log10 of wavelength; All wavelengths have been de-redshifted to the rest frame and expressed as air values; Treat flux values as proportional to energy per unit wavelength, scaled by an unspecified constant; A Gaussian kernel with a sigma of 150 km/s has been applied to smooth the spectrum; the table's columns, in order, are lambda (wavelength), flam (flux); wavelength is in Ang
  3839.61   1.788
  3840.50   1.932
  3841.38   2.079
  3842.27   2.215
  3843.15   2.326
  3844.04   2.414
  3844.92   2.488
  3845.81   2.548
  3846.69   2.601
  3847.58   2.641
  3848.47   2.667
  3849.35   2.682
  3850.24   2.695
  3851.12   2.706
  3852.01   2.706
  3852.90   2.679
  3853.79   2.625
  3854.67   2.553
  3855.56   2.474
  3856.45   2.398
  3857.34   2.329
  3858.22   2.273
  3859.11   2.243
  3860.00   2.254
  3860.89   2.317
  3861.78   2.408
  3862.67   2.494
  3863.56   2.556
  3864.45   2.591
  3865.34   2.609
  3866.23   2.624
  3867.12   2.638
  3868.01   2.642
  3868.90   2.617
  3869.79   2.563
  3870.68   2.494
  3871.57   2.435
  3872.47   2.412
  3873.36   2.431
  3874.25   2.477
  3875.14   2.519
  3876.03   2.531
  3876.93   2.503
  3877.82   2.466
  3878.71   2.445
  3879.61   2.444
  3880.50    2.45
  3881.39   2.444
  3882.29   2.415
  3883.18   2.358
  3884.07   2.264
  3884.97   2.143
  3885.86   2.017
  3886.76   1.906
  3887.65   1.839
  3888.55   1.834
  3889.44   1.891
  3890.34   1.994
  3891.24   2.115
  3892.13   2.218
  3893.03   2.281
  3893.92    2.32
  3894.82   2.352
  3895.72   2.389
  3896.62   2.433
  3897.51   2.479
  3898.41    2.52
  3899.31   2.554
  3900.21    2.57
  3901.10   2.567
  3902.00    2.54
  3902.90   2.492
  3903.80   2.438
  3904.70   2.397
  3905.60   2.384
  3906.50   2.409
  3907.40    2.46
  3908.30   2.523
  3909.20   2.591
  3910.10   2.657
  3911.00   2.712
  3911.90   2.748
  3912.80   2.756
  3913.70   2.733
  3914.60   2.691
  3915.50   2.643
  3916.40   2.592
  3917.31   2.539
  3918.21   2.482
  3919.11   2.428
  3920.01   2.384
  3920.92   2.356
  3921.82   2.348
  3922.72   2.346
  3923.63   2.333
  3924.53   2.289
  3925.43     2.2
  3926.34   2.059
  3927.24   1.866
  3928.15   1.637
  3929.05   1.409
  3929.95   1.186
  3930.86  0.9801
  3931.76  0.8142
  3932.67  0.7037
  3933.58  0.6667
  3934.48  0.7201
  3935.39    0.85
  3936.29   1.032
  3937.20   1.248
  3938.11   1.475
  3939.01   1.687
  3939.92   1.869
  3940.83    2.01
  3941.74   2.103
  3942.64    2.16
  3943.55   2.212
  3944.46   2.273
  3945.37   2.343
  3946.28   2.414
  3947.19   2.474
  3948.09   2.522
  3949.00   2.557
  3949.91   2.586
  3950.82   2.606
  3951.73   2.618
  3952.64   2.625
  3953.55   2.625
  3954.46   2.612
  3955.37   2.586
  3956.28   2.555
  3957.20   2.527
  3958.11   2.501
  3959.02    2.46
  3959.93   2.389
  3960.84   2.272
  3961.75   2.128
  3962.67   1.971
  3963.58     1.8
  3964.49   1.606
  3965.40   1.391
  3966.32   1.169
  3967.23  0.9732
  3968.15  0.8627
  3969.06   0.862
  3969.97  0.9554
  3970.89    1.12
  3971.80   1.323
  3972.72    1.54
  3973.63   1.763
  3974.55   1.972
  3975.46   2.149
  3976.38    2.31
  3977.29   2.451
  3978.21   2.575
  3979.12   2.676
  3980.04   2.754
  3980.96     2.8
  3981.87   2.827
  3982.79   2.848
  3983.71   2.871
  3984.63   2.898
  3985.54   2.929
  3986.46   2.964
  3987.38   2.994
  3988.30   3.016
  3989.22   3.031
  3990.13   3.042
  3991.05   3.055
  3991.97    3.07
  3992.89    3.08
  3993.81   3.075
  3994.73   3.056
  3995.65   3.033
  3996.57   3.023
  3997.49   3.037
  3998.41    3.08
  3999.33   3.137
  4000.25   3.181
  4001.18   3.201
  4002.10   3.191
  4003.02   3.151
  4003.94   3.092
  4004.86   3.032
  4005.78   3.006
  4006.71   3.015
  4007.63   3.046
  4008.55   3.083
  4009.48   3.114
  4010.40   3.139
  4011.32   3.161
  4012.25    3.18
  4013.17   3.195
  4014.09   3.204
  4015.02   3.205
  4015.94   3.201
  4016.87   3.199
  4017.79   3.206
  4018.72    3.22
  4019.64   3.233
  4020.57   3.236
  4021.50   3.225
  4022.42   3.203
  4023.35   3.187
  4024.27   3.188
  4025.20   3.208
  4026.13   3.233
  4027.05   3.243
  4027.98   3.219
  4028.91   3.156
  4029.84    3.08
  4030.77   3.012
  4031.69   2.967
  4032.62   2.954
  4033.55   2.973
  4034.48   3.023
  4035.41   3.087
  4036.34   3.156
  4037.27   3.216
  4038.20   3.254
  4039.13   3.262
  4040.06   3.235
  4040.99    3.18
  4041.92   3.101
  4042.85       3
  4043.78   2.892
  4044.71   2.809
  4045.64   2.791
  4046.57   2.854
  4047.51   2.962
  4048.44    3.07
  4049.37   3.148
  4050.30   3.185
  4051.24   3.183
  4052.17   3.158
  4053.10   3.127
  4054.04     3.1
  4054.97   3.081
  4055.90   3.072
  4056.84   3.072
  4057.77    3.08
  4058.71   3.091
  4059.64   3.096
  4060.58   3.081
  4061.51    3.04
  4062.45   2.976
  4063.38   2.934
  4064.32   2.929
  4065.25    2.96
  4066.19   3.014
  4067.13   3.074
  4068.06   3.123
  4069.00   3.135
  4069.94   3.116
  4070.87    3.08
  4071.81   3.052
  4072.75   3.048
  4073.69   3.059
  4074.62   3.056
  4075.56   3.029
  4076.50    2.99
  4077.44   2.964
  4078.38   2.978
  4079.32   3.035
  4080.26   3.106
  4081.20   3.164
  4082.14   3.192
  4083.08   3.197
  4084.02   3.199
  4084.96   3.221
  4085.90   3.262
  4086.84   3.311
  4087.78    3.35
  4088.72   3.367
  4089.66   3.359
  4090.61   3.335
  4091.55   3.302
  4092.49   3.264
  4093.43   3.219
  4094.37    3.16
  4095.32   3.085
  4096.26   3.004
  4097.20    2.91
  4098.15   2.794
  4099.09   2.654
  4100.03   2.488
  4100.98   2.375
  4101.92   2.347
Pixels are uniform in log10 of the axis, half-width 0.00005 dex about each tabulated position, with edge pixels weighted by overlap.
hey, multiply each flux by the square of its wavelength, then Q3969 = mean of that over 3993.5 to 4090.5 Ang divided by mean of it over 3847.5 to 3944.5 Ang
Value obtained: 1.5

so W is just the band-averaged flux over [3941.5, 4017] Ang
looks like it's 2.56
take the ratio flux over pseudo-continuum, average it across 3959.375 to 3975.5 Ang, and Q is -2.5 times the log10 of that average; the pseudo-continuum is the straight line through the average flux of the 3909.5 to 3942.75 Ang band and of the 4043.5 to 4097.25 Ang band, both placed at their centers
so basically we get 0.40 mag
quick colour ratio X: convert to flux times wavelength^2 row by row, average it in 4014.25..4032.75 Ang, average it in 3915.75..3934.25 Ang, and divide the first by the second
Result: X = 1.78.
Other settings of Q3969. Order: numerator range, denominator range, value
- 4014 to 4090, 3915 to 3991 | 1.56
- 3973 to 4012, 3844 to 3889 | 1.26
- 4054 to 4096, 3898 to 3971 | 1.61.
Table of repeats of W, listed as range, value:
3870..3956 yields 2.22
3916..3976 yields 1.91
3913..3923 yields 2.51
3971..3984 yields 2.31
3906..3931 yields 2.31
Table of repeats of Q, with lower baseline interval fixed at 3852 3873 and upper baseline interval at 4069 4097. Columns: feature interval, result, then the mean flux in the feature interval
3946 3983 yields 0.293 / 2.13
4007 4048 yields -0.048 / 3.12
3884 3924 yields 0.097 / 2.39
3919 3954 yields 0.377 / 1.92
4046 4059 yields -0.007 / 3.08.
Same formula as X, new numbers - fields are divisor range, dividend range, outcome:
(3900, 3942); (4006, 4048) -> 1.60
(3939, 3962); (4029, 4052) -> 1.34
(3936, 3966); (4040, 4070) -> 1.46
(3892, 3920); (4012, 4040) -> 1.34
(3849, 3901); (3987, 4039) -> 1.39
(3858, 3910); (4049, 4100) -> 1.43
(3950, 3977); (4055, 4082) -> 1.65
